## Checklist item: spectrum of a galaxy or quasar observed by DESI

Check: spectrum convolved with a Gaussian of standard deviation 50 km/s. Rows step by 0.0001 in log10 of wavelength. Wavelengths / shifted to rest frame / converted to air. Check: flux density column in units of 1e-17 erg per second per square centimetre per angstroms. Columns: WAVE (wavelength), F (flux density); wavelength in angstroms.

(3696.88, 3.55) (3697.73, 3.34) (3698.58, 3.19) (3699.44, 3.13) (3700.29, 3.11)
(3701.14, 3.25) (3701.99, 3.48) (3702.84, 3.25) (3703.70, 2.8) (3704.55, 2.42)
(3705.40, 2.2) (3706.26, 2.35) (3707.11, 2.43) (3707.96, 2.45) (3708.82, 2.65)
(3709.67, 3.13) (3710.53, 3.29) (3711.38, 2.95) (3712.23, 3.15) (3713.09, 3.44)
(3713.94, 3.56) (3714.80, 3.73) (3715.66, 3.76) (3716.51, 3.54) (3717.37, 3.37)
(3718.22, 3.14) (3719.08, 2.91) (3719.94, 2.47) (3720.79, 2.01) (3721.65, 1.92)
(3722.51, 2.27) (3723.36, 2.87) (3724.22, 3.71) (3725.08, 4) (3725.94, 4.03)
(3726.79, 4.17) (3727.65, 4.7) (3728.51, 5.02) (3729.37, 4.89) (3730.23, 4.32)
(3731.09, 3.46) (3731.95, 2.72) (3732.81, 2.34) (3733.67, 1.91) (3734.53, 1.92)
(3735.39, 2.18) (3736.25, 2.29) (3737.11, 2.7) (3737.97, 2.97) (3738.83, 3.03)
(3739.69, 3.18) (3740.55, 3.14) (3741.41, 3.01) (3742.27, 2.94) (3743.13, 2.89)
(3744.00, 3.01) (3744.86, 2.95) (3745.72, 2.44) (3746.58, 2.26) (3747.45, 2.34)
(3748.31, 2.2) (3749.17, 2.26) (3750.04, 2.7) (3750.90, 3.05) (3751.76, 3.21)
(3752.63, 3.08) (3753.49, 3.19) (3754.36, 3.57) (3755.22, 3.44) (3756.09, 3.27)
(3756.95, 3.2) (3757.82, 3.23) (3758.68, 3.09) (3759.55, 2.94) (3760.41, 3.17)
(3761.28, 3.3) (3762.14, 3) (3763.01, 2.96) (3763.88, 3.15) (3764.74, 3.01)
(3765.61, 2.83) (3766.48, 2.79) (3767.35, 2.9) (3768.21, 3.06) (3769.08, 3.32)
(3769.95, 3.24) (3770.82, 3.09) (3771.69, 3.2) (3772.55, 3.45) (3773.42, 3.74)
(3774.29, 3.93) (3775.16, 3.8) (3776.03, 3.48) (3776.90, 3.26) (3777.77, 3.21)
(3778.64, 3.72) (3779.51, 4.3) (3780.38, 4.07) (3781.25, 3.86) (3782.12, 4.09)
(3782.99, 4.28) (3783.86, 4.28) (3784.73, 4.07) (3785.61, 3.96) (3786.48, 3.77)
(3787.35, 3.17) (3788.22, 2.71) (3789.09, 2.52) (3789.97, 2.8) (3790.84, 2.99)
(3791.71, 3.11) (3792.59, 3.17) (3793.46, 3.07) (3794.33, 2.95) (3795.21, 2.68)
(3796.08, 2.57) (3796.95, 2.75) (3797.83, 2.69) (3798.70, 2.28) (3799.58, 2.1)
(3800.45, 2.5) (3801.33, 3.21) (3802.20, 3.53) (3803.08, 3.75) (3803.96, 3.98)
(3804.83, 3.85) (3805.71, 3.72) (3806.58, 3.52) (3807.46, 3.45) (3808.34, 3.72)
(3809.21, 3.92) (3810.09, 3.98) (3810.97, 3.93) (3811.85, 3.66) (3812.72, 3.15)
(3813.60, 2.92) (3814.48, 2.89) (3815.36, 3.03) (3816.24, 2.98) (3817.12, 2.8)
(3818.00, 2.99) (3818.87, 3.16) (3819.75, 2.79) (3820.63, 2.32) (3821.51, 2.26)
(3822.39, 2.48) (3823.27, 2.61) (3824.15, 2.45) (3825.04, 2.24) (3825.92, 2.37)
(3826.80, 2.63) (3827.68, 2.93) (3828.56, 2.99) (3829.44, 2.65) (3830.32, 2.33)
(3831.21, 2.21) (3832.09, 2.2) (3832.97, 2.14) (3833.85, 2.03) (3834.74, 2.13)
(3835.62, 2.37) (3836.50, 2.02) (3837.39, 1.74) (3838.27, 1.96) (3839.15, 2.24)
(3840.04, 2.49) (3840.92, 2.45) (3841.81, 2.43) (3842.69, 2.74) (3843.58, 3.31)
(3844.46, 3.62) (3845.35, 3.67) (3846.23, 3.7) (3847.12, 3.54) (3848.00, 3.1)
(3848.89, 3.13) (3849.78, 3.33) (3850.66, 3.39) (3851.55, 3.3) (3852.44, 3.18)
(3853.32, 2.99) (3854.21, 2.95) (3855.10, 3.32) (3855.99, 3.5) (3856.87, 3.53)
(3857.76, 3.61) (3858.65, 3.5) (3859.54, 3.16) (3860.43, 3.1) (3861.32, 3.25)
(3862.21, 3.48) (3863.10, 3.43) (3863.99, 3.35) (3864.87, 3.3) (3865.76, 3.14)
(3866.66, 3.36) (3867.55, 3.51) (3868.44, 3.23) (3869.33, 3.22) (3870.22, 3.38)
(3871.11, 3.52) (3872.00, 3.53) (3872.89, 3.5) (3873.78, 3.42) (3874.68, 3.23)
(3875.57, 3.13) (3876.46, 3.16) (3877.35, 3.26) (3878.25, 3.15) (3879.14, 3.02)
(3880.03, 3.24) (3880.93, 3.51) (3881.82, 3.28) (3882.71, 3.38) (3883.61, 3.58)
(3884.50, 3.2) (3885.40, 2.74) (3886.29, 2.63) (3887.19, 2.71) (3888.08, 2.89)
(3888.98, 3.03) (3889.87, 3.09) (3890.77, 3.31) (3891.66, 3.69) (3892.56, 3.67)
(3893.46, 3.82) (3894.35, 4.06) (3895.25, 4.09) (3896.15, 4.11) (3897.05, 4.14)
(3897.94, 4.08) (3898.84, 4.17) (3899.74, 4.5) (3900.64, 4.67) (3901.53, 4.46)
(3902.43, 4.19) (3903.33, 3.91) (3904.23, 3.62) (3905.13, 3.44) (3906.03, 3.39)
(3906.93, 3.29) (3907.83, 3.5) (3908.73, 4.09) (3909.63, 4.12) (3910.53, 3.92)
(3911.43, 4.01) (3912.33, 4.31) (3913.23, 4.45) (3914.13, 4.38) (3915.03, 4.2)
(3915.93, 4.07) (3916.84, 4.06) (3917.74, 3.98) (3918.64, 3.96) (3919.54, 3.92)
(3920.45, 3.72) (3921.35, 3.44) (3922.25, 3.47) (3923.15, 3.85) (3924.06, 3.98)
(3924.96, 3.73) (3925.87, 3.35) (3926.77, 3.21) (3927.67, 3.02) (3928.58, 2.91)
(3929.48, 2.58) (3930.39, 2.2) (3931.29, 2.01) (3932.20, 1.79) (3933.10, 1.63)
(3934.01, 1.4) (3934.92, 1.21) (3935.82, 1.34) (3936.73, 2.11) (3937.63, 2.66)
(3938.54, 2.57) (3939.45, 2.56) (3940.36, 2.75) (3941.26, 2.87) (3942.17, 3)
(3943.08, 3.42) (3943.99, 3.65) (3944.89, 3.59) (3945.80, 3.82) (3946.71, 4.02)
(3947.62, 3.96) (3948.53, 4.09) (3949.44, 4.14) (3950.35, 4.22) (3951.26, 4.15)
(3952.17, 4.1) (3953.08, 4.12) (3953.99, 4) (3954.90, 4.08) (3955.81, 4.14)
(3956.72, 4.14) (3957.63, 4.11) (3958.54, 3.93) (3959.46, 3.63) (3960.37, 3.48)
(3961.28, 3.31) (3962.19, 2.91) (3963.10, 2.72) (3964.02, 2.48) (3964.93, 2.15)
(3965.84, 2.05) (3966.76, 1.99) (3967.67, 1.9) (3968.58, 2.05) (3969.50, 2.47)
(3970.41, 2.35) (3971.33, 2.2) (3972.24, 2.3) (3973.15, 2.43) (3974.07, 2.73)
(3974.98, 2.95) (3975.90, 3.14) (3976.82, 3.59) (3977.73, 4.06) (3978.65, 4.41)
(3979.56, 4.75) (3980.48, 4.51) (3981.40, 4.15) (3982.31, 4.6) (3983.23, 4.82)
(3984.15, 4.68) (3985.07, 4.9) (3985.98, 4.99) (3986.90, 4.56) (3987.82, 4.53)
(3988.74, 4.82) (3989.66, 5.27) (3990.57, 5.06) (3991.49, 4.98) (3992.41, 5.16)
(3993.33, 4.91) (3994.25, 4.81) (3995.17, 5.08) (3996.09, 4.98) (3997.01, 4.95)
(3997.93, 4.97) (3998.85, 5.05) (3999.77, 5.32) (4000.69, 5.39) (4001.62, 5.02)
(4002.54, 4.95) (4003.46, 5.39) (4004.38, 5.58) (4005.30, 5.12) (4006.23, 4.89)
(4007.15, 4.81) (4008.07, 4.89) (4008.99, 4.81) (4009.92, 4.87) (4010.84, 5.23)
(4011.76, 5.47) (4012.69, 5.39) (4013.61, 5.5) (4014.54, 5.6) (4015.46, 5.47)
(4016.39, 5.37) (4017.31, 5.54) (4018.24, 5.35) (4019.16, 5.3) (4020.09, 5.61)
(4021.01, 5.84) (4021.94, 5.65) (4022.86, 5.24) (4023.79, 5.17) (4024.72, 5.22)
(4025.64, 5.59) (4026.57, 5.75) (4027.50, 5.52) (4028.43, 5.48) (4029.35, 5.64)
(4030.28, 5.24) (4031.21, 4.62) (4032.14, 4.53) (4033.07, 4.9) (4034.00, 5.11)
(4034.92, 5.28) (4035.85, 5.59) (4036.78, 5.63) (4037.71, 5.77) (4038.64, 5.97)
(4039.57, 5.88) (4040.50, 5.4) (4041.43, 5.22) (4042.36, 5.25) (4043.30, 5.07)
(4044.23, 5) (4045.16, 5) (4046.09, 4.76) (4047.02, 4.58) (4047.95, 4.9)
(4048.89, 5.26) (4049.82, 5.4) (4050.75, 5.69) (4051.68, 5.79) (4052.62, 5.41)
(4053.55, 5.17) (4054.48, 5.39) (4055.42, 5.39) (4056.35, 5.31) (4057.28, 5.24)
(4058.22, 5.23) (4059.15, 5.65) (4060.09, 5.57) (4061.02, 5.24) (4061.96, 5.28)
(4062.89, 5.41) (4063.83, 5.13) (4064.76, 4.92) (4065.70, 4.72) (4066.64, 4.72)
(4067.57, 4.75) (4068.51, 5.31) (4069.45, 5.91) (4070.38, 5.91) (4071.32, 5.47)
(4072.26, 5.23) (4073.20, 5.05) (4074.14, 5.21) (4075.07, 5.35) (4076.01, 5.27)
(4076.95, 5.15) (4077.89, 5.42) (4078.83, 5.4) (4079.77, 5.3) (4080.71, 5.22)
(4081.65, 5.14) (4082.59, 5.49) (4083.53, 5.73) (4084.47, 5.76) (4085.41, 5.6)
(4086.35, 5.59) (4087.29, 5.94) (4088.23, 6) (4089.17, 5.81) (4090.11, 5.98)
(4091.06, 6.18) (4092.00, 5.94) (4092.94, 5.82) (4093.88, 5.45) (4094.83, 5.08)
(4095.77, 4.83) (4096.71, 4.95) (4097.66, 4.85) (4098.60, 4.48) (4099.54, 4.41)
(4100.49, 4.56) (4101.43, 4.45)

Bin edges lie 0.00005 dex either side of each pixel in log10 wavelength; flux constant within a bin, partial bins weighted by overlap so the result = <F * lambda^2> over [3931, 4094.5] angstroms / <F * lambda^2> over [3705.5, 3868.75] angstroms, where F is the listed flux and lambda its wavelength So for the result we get 1.68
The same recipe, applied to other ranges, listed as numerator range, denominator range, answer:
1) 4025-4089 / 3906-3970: 1.72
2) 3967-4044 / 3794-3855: 1.82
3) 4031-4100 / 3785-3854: 2.06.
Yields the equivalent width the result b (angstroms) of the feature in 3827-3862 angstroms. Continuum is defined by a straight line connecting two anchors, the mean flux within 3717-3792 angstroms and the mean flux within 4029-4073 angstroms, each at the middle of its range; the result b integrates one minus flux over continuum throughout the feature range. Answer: 8.67 angstroms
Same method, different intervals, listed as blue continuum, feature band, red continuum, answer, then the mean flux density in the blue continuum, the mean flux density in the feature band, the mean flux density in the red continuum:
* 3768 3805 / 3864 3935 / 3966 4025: 9.5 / 3.34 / 3.46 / 4.57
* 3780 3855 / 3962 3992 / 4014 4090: 6.9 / 3.01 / 3.57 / 5.36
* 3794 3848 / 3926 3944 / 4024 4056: 7.4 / 2.86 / 2.43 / 5.3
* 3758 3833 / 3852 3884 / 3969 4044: 3.6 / 3.15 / 3.32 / 4.87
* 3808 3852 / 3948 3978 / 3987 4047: 8.6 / 2.83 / 3.21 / 5.22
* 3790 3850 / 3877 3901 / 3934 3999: -2.0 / 2.89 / 3.52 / 3.65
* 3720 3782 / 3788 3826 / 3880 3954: 2.8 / 3.15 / 3.02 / 3.46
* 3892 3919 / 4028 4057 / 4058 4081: -1.2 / 4.02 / 5.28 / 5.27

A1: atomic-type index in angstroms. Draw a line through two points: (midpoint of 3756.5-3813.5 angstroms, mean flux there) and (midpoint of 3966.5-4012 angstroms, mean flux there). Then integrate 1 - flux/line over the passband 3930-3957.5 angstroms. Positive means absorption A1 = 6.6 angstroms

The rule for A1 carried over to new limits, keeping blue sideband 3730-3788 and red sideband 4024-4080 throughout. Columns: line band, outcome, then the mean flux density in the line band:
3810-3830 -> 4.1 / 2.86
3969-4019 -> 2.7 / 4.62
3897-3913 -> 0.9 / 3.99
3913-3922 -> 0.7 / 4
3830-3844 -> 5.4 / 2.3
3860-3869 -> 1.4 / 3.31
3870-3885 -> 2.6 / 3.32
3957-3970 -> 5.1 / 2.81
